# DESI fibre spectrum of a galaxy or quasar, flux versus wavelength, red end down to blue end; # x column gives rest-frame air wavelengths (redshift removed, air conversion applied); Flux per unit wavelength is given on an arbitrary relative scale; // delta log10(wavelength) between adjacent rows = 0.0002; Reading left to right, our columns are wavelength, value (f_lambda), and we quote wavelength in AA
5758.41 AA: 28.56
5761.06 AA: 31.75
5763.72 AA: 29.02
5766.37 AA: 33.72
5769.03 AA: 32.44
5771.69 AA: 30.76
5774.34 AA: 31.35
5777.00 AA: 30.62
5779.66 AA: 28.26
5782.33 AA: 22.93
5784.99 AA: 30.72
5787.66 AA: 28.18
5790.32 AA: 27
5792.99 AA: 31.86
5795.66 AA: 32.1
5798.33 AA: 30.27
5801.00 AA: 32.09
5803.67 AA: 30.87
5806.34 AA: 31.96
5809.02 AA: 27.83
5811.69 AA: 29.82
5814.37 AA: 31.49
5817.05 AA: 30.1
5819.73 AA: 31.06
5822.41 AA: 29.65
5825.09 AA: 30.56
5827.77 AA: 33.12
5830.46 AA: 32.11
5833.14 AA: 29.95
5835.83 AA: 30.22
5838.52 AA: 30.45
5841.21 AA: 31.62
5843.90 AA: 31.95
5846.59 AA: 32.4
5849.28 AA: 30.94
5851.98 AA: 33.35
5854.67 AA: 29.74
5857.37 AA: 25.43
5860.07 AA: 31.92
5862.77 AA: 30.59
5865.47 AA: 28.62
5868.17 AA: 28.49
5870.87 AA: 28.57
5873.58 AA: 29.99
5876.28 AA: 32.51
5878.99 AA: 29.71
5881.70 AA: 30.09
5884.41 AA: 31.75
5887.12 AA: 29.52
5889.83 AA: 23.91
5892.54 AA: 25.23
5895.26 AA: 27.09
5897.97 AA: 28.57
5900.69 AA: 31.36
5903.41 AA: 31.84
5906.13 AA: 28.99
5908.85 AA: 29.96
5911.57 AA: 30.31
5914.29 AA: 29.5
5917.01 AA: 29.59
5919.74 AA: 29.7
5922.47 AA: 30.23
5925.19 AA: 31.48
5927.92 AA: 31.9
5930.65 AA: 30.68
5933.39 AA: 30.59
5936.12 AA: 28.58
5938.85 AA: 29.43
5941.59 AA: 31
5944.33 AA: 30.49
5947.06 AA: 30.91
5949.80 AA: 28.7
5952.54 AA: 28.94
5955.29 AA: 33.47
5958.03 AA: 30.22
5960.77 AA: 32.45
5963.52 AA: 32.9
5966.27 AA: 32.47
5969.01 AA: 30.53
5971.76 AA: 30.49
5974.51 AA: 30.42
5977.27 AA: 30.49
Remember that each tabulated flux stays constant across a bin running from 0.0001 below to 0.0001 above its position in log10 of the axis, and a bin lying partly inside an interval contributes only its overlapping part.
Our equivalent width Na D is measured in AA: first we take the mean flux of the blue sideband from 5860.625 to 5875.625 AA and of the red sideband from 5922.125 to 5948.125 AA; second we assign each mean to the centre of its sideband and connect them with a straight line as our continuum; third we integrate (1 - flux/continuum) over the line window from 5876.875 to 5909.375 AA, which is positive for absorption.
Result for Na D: 0.9 AA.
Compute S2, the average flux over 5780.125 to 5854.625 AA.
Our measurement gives 30.5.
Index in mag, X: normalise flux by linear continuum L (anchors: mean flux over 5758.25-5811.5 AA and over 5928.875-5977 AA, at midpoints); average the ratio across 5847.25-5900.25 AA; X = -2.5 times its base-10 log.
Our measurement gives 0.040 mag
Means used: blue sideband 30.1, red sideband 30.7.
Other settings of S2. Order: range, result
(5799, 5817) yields 30.6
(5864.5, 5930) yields 29.6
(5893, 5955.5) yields 30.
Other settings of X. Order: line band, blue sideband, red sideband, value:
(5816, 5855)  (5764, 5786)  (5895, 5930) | -0.04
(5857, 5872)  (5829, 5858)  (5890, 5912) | 0.04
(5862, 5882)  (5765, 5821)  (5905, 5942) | 0.01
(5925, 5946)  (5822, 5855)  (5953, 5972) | 0.04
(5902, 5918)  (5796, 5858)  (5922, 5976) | 0.03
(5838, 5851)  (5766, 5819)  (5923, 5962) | -0.04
